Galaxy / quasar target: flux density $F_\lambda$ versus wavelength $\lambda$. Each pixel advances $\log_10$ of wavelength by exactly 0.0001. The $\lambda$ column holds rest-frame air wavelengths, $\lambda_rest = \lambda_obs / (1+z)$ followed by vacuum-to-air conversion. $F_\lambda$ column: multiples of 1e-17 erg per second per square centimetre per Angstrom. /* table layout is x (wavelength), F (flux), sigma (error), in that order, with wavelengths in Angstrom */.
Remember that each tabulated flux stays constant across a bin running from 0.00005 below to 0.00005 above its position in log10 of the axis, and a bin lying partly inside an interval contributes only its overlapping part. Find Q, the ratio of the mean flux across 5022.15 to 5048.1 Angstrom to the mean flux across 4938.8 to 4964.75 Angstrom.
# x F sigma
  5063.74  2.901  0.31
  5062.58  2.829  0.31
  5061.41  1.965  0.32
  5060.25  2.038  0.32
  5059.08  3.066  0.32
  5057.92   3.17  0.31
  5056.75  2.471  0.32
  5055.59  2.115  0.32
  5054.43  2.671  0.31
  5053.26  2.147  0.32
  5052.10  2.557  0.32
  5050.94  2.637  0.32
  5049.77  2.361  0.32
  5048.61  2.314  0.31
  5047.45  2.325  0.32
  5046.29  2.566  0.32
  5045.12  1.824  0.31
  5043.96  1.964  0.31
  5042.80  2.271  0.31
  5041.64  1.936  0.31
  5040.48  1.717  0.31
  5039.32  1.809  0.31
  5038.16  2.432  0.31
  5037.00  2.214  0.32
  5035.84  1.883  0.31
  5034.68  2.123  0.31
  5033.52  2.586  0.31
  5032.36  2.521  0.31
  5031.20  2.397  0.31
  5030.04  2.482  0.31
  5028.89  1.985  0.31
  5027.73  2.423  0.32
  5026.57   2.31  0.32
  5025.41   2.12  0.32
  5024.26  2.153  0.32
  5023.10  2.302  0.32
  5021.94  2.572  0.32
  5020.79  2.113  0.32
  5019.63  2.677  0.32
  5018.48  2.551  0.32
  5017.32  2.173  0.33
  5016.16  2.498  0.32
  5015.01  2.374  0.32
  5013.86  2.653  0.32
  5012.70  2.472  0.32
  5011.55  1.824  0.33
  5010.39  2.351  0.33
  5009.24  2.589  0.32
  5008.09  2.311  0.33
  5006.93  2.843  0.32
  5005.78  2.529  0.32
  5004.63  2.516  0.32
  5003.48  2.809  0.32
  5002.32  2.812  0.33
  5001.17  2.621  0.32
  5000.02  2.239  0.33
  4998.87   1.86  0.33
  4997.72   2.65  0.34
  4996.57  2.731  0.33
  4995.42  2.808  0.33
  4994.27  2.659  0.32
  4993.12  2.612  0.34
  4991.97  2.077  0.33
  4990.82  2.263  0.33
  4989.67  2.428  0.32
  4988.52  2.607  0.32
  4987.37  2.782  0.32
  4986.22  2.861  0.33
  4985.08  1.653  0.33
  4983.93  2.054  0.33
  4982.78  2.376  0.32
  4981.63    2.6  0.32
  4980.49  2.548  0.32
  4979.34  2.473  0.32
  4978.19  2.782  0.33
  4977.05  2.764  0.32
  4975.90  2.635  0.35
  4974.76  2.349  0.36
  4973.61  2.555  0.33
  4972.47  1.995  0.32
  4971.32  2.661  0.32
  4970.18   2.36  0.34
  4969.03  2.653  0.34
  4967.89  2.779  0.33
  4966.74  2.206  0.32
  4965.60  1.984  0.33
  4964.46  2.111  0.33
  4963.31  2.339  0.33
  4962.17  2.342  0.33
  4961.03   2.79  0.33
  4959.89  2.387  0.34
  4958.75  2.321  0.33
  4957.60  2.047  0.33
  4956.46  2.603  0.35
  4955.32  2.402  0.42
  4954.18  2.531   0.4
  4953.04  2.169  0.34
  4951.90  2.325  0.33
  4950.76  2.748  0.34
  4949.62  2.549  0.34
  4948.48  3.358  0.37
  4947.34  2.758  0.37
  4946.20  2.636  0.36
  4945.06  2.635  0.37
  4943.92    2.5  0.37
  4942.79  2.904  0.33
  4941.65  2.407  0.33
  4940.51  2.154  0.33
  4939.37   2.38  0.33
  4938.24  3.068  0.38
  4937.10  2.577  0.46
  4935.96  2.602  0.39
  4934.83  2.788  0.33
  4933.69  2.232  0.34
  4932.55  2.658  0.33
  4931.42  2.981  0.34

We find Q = 0.9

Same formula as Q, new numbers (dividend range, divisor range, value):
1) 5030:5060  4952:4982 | 0.95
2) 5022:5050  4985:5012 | 0.89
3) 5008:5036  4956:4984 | 0.96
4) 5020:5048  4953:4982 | 0.91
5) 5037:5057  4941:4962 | 0.88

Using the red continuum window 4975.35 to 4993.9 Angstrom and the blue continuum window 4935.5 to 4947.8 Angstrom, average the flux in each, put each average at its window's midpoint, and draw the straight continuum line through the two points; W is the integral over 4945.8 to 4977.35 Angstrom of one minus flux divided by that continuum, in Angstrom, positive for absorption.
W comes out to 0.8 Angstrom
